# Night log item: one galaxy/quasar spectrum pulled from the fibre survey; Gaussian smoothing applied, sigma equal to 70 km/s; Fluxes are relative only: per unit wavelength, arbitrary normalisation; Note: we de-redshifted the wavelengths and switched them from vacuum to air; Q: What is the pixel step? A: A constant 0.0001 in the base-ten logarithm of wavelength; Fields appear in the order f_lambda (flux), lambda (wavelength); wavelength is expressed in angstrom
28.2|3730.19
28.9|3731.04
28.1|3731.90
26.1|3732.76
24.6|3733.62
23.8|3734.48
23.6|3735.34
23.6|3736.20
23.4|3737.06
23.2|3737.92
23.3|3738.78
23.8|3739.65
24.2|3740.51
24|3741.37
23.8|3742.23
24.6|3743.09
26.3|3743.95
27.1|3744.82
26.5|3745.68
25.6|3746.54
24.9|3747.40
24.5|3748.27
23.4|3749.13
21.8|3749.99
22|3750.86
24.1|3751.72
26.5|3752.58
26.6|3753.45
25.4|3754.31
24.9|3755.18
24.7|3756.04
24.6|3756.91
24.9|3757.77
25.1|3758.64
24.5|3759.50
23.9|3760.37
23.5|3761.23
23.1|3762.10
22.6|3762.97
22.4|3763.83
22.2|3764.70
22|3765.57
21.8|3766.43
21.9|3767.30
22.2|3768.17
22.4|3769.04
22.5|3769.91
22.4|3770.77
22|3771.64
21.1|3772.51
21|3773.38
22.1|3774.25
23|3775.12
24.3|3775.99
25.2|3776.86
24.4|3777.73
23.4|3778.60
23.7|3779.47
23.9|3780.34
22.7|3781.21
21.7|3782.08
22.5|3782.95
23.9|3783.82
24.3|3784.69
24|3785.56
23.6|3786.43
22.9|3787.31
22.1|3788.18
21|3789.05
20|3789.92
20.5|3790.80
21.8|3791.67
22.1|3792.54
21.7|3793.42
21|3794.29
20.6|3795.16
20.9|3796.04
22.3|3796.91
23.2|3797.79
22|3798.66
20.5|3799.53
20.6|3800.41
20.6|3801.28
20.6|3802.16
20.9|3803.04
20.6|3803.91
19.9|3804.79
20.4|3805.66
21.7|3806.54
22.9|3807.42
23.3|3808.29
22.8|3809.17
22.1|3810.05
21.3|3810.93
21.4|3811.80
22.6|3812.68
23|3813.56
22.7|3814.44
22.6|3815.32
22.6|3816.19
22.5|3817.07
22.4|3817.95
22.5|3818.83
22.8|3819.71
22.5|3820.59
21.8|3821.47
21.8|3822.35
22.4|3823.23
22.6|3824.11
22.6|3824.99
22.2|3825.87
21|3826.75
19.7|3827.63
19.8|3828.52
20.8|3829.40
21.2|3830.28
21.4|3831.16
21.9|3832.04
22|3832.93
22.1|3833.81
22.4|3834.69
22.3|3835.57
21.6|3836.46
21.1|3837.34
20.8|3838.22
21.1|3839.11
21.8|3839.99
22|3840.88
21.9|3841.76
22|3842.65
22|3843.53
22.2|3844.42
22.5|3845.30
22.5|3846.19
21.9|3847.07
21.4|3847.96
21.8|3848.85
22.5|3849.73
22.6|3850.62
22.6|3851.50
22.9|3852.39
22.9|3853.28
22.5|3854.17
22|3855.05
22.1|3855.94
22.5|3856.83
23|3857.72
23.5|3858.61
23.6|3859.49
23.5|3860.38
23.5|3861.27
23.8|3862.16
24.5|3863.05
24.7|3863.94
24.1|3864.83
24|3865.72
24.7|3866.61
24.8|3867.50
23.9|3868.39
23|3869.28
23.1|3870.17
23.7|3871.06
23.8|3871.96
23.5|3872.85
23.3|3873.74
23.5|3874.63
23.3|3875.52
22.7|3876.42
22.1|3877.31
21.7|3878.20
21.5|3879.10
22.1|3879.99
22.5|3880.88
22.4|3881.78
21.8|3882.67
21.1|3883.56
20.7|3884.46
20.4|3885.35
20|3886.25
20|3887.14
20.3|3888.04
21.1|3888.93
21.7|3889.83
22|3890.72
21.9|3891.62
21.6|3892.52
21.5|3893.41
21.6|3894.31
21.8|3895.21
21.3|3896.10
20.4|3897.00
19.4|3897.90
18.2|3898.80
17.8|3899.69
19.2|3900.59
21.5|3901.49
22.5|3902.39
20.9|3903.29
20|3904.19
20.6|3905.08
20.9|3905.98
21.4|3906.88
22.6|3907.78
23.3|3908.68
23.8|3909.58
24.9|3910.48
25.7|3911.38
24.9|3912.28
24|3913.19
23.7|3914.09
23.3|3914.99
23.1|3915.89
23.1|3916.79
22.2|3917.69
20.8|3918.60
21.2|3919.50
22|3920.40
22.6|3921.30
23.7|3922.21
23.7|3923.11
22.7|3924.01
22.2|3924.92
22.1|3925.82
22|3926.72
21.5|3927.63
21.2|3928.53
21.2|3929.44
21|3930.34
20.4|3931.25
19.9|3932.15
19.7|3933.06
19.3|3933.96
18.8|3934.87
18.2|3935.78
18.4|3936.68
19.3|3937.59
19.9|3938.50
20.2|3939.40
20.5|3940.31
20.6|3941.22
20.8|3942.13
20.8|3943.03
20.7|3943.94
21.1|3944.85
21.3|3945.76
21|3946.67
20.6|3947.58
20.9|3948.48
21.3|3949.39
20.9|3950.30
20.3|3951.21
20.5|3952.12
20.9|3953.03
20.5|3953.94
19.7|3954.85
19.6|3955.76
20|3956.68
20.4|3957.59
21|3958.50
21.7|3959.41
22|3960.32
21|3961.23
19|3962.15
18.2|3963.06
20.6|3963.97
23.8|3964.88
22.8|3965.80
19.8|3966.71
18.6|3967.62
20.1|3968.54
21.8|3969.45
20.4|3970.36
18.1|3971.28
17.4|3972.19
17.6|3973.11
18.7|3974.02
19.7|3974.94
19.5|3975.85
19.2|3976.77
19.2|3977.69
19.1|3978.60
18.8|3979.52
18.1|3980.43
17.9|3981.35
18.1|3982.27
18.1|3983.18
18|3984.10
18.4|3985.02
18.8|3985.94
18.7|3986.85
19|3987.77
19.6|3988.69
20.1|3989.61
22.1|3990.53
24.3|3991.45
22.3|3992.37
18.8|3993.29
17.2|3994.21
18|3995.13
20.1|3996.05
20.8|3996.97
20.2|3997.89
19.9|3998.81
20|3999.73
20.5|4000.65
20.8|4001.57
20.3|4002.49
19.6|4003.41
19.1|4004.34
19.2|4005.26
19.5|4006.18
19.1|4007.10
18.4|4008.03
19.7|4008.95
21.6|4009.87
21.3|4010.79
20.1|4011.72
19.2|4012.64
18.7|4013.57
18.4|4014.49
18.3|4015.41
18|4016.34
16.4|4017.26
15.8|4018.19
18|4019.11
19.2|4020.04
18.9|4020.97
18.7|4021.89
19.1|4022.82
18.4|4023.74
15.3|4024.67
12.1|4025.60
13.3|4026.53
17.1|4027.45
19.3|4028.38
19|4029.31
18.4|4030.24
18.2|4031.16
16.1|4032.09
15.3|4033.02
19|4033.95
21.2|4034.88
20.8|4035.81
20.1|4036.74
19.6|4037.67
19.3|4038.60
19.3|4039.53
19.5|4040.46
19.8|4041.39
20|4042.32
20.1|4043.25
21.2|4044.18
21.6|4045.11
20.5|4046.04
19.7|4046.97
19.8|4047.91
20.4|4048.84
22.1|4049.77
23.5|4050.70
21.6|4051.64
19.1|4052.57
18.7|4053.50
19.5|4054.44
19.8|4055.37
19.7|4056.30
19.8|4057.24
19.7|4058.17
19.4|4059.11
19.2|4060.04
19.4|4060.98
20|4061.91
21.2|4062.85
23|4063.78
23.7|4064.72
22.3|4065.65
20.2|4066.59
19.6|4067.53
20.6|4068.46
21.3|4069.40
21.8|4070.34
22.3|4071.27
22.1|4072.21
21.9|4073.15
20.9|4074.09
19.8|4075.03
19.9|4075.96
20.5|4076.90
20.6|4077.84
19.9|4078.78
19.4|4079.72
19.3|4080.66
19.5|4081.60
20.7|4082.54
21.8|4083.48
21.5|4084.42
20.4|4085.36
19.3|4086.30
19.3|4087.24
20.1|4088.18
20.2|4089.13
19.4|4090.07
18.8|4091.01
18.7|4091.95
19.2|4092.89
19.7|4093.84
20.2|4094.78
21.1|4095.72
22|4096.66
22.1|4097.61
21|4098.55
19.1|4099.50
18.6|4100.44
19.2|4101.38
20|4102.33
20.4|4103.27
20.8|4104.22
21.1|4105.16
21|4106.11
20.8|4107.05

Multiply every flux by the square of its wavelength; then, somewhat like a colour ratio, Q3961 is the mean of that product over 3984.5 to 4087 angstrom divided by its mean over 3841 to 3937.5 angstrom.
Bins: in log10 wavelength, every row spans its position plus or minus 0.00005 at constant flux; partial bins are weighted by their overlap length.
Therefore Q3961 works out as 0.96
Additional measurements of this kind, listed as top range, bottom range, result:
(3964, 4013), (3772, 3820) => 0.98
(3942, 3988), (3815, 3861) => 0.96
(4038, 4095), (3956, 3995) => 1.08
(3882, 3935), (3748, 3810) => 1.02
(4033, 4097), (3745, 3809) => 1.03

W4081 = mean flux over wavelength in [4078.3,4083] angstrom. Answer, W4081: 19.7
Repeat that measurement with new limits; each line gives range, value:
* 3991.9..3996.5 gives 19.3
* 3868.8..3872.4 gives 23.4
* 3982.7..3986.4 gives 18.4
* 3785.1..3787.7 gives 23.5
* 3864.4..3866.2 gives 24.1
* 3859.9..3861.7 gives 23.5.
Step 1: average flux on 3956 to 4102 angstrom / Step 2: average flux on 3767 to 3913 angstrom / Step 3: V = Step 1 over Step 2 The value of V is 0.9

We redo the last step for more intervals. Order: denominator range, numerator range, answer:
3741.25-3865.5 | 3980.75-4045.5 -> 0.84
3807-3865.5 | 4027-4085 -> 0.90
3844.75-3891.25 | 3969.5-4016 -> 0.86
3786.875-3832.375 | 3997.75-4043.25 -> 0.87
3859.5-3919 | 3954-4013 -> 0.89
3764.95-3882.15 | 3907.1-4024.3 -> 0.91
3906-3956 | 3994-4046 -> 0.88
